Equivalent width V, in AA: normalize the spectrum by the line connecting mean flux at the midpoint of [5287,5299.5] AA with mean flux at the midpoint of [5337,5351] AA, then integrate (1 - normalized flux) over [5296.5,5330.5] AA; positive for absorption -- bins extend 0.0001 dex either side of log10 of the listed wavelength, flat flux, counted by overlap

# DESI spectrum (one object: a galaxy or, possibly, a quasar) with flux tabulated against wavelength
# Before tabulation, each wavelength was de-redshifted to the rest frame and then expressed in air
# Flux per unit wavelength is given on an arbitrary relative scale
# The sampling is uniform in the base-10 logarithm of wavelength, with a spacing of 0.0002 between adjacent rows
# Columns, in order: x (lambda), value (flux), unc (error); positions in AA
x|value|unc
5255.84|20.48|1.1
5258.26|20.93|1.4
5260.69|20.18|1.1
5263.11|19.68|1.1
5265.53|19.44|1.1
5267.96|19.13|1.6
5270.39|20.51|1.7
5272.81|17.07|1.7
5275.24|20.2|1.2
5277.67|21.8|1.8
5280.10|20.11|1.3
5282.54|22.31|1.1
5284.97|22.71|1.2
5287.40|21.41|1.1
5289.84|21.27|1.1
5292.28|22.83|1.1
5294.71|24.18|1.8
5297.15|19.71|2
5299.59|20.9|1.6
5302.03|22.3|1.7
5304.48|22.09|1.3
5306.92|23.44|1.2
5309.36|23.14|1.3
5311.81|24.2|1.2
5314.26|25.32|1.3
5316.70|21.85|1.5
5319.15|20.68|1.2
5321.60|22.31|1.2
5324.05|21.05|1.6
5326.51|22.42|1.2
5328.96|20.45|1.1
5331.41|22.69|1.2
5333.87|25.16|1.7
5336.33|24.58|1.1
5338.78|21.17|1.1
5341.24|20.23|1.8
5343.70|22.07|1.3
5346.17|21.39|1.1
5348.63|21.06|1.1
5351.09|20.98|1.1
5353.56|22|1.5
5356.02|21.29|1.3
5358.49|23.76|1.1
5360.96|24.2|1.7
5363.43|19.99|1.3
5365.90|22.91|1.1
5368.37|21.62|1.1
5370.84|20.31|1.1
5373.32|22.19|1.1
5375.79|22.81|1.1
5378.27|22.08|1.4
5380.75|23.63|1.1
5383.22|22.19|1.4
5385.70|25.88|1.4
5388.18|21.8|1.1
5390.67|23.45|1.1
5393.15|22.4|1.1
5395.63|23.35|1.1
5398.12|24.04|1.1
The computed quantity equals -0.9 AA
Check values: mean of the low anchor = 21.8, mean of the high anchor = 21.3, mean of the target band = 22.2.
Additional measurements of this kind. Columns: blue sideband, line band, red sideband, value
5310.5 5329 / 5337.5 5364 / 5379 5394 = 1.3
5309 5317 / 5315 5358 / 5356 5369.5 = 2.3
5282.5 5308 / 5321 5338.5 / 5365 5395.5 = -0.2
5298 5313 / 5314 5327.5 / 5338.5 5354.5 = 0.0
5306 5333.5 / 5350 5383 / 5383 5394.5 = 1.3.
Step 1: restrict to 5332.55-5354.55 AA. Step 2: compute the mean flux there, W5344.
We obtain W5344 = 22.1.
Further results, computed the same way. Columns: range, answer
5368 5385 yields 22.3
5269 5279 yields 19.9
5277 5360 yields 22.2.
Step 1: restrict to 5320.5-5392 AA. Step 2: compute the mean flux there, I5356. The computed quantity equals 22.3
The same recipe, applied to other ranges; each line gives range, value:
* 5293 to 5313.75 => 22.6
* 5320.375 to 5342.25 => 22.3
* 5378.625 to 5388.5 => 23.4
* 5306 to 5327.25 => 22.7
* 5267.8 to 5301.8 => 21.1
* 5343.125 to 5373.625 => 21.8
